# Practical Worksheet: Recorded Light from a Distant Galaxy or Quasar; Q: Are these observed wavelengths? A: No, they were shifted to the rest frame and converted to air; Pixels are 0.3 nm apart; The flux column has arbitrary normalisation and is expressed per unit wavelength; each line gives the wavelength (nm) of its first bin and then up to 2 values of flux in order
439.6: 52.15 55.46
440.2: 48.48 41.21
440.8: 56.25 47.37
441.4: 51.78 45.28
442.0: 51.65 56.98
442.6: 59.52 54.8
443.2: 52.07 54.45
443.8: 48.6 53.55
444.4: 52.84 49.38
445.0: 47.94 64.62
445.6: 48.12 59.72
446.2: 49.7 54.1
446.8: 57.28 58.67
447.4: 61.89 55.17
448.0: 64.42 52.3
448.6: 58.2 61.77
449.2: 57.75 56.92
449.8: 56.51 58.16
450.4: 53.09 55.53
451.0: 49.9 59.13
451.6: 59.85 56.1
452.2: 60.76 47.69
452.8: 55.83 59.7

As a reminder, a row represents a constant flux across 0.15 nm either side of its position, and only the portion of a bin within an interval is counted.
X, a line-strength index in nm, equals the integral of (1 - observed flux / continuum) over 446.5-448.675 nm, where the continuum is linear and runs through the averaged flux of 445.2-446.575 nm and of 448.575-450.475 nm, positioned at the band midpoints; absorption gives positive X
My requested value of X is -0.07 nm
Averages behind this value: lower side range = 55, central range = 58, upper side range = 57.6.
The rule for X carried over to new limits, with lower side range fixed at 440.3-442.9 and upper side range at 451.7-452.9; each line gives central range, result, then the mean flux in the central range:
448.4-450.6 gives -0.125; 57.3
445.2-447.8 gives -0.161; 56.5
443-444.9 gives 0.017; 51.8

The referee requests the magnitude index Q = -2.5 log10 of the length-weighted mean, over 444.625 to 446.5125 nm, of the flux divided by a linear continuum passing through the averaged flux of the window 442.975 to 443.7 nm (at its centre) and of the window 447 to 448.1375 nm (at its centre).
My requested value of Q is 0.06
